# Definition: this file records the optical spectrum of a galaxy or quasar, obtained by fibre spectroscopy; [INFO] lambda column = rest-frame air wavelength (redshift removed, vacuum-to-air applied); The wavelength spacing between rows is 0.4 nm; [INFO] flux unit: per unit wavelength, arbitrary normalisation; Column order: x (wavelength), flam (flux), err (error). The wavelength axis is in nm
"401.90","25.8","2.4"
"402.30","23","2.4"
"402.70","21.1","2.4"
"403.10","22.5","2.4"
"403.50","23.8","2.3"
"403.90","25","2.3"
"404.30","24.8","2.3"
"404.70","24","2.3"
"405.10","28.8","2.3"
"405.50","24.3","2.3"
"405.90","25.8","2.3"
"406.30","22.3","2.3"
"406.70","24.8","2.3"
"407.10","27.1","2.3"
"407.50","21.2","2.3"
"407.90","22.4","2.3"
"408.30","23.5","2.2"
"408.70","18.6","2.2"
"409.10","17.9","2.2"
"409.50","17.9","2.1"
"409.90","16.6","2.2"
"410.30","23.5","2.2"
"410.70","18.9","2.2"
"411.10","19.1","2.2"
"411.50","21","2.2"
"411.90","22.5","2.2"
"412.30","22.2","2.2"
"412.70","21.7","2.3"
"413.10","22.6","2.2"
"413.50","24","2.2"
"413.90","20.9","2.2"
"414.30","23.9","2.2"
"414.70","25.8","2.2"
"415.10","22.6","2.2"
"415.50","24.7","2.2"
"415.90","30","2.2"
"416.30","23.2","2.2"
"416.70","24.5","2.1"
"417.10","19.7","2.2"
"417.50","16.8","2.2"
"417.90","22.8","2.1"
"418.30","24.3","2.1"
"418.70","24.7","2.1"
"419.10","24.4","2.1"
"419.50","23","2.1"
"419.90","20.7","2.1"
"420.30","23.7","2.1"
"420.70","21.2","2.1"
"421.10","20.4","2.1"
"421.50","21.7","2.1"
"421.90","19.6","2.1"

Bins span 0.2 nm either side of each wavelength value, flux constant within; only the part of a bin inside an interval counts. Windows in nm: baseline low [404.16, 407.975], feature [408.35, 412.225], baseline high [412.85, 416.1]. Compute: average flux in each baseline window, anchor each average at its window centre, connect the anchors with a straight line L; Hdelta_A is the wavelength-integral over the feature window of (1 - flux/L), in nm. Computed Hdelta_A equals 0.74 nm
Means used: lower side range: 24.6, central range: 19.8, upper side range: 24.3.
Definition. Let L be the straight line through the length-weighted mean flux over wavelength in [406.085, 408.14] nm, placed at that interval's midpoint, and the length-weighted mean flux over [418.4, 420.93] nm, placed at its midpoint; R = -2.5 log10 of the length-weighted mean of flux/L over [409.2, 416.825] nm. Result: 0.05 mag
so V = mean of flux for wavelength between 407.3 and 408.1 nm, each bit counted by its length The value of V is 21.8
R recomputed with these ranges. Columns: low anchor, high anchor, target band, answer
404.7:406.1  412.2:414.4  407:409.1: 0.136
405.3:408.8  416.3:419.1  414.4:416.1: -0.137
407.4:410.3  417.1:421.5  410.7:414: -0.049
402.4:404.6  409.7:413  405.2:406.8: -0.090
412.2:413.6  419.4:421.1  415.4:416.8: -0.157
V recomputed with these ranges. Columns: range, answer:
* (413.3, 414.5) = 22.9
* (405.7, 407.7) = 24.2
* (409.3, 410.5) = 19.3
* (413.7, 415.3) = 23.3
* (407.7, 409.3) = 20.6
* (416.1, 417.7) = 21.1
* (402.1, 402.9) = 22.1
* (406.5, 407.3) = 25.9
